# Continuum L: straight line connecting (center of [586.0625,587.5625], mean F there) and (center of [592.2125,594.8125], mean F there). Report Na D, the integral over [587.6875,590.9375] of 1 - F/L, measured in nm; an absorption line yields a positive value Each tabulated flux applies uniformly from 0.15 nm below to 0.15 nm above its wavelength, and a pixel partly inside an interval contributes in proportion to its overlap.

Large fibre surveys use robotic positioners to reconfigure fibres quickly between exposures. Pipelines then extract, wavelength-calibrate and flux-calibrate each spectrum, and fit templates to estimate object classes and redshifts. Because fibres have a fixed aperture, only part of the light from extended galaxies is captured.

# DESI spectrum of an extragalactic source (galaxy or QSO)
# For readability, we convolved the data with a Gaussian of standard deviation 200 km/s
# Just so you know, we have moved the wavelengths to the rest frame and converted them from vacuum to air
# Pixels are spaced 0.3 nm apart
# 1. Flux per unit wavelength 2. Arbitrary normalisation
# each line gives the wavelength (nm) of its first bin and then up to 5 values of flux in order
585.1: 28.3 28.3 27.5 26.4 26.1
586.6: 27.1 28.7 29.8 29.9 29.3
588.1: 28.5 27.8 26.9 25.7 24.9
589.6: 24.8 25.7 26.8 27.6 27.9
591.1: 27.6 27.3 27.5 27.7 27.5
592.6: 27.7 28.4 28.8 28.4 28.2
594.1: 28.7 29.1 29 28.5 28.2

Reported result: 0.16 nm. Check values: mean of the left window 28.1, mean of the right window 28.4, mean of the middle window 26.9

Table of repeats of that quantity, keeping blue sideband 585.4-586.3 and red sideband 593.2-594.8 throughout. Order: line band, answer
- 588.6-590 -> 0.110 nm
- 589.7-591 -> 0.047 nm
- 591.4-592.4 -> 0.026 nm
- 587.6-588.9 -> -0.028 nm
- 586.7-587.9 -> -0.088 nm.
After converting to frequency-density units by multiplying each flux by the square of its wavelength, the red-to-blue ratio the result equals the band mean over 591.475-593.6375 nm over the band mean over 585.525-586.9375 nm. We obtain 1.06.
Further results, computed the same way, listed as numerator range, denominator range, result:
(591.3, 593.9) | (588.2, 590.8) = 1.07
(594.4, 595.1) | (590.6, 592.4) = 1.06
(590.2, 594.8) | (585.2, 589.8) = 1.04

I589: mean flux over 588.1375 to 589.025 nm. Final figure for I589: 27.2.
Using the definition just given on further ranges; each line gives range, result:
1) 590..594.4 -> 27.9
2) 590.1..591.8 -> 27.5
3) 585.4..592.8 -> 27.4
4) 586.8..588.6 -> 29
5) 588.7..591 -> 26.3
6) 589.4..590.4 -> 25.8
